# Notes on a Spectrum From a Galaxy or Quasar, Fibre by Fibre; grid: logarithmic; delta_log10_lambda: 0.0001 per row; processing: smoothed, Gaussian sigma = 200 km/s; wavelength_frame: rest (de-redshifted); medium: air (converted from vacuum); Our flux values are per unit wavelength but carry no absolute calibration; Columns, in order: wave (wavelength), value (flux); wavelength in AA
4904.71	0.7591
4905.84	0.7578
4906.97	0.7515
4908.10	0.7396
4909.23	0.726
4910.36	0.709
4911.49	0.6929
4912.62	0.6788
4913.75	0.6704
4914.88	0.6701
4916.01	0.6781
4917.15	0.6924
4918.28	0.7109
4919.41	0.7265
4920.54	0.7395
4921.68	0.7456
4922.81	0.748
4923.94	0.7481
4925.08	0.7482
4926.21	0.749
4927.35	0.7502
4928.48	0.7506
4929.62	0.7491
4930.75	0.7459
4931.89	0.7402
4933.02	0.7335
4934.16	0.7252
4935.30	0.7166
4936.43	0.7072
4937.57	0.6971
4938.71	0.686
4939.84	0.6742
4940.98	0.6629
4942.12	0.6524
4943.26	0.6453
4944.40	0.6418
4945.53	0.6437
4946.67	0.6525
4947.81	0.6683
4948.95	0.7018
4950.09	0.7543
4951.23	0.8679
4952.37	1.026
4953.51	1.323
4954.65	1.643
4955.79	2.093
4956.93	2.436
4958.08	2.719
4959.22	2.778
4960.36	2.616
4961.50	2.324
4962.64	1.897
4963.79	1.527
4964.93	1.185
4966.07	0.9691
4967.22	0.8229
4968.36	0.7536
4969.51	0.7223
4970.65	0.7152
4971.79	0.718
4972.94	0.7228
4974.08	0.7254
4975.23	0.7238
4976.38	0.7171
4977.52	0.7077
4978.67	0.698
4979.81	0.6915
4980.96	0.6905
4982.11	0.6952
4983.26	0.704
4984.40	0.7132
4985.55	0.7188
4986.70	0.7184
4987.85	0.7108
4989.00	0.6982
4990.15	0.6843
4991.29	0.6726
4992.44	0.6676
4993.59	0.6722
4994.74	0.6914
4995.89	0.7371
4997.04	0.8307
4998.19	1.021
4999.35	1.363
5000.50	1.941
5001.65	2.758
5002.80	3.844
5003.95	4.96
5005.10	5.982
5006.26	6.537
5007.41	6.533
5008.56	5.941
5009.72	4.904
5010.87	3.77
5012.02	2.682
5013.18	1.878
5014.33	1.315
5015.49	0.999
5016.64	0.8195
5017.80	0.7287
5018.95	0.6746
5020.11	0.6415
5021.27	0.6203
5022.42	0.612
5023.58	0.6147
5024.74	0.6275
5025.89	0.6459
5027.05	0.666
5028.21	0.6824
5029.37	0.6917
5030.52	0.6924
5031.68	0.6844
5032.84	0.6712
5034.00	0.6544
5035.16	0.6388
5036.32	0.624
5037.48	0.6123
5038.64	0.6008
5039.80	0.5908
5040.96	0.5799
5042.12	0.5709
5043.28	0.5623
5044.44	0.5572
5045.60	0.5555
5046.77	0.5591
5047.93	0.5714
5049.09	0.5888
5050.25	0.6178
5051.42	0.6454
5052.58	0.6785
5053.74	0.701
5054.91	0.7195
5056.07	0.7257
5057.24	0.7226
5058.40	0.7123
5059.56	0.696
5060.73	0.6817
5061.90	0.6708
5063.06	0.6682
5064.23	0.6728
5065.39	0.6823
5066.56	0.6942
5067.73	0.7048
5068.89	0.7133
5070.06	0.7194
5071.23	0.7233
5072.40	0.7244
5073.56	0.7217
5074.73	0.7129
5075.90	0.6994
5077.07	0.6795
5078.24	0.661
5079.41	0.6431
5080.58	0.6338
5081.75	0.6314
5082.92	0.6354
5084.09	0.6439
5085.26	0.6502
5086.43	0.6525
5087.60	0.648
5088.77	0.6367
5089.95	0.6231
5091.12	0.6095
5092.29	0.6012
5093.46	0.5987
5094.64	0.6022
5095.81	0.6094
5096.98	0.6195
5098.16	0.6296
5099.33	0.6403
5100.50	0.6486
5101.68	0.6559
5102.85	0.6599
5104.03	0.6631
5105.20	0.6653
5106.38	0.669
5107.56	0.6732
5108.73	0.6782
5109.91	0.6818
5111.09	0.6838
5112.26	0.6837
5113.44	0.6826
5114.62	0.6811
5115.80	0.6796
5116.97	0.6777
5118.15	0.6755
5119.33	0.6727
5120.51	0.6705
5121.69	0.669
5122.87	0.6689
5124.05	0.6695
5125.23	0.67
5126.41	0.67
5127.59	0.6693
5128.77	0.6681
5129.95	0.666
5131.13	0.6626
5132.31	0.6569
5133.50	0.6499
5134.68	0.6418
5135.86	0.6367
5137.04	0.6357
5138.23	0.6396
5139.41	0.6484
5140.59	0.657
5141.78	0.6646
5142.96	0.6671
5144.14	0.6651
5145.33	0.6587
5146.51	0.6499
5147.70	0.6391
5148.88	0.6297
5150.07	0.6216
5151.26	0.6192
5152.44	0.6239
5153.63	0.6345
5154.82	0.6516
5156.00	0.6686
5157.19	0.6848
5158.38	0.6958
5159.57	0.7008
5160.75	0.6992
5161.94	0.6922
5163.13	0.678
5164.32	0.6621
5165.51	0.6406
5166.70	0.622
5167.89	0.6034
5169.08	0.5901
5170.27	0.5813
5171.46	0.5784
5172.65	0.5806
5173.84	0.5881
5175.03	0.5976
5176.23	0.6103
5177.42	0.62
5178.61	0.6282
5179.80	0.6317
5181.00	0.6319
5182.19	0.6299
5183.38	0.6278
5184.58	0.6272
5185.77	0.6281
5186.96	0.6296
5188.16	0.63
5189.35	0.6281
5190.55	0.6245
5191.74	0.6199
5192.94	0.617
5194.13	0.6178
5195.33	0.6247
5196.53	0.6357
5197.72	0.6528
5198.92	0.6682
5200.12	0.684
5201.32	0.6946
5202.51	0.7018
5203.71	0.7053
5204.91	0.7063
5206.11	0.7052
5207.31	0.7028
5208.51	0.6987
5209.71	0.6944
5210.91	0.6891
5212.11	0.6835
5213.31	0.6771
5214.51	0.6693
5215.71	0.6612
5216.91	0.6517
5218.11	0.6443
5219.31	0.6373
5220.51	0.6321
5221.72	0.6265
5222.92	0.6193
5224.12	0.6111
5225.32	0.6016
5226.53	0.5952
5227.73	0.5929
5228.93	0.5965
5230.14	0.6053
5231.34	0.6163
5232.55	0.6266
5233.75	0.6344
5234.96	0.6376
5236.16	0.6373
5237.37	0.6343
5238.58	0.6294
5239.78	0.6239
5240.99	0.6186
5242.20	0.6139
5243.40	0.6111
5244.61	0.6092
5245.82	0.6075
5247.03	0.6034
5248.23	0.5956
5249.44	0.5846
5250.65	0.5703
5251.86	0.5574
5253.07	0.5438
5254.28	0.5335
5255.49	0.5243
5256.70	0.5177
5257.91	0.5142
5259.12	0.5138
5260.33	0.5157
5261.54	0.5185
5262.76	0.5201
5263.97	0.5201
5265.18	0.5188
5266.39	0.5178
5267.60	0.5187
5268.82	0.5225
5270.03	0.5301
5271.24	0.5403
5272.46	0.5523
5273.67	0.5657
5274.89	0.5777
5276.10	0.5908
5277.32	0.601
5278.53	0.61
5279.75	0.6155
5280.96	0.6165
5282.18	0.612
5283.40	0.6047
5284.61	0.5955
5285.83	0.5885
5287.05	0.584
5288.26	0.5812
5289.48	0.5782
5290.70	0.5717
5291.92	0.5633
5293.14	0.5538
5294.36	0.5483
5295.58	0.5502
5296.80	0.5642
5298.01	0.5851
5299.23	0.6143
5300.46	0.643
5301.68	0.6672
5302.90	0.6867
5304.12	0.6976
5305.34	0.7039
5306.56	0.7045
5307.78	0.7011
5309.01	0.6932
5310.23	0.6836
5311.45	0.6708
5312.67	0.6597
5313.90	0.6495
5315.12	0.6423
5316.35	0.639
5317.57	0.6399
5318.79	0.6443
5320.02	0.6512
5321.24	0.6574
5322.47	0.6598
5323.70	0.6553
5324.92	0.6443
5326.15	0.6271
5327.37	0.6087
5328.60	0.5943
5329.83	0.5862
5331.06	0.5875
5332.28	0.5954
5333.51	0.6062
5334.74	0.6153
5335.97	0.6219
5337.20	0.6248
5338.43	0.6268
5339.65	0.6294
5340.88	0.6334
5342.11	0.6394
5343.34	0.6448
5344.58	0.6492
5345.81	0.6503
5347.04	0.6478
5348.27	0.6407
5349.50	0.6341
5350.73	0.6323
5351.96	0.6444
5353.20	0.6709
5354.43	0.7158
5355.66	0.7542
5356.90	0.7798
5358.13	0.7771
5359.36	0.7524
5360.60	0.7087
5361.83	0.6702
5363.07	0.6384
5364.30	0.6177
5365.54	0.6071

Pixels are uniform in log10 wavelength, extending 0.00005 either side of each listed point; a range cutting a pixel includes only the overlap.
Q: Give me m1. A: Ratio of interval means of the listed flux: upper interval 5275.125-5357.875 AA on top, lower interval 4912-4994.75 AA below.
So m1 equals 0.69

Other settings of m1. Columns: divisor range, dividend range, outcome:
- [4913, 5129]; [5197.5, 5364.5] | 0.62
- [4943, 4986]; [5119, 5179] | 0.58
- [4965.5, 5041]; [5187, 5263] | 0.45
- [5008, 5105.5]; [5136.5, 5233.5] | 0.75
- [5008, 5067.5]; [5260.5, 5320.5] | 0.62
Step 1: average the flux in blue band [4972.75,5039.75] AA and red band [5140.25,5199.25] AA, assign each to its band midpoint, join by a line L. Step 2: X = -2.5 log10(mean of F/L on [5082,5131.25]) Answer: 0.40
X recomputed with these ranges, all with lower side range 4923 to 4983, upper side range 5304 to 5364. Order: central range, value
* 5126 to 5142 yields 0.271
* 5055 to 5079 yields 0.275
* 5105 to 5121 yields 0.259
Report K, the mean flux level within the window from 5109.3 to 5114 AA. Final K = 0.683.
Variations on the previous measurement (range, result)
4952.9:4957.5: 1.87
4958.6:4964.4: 2.23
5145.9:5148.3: 0.646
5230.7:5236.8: 0.63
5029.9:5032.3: 0.69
